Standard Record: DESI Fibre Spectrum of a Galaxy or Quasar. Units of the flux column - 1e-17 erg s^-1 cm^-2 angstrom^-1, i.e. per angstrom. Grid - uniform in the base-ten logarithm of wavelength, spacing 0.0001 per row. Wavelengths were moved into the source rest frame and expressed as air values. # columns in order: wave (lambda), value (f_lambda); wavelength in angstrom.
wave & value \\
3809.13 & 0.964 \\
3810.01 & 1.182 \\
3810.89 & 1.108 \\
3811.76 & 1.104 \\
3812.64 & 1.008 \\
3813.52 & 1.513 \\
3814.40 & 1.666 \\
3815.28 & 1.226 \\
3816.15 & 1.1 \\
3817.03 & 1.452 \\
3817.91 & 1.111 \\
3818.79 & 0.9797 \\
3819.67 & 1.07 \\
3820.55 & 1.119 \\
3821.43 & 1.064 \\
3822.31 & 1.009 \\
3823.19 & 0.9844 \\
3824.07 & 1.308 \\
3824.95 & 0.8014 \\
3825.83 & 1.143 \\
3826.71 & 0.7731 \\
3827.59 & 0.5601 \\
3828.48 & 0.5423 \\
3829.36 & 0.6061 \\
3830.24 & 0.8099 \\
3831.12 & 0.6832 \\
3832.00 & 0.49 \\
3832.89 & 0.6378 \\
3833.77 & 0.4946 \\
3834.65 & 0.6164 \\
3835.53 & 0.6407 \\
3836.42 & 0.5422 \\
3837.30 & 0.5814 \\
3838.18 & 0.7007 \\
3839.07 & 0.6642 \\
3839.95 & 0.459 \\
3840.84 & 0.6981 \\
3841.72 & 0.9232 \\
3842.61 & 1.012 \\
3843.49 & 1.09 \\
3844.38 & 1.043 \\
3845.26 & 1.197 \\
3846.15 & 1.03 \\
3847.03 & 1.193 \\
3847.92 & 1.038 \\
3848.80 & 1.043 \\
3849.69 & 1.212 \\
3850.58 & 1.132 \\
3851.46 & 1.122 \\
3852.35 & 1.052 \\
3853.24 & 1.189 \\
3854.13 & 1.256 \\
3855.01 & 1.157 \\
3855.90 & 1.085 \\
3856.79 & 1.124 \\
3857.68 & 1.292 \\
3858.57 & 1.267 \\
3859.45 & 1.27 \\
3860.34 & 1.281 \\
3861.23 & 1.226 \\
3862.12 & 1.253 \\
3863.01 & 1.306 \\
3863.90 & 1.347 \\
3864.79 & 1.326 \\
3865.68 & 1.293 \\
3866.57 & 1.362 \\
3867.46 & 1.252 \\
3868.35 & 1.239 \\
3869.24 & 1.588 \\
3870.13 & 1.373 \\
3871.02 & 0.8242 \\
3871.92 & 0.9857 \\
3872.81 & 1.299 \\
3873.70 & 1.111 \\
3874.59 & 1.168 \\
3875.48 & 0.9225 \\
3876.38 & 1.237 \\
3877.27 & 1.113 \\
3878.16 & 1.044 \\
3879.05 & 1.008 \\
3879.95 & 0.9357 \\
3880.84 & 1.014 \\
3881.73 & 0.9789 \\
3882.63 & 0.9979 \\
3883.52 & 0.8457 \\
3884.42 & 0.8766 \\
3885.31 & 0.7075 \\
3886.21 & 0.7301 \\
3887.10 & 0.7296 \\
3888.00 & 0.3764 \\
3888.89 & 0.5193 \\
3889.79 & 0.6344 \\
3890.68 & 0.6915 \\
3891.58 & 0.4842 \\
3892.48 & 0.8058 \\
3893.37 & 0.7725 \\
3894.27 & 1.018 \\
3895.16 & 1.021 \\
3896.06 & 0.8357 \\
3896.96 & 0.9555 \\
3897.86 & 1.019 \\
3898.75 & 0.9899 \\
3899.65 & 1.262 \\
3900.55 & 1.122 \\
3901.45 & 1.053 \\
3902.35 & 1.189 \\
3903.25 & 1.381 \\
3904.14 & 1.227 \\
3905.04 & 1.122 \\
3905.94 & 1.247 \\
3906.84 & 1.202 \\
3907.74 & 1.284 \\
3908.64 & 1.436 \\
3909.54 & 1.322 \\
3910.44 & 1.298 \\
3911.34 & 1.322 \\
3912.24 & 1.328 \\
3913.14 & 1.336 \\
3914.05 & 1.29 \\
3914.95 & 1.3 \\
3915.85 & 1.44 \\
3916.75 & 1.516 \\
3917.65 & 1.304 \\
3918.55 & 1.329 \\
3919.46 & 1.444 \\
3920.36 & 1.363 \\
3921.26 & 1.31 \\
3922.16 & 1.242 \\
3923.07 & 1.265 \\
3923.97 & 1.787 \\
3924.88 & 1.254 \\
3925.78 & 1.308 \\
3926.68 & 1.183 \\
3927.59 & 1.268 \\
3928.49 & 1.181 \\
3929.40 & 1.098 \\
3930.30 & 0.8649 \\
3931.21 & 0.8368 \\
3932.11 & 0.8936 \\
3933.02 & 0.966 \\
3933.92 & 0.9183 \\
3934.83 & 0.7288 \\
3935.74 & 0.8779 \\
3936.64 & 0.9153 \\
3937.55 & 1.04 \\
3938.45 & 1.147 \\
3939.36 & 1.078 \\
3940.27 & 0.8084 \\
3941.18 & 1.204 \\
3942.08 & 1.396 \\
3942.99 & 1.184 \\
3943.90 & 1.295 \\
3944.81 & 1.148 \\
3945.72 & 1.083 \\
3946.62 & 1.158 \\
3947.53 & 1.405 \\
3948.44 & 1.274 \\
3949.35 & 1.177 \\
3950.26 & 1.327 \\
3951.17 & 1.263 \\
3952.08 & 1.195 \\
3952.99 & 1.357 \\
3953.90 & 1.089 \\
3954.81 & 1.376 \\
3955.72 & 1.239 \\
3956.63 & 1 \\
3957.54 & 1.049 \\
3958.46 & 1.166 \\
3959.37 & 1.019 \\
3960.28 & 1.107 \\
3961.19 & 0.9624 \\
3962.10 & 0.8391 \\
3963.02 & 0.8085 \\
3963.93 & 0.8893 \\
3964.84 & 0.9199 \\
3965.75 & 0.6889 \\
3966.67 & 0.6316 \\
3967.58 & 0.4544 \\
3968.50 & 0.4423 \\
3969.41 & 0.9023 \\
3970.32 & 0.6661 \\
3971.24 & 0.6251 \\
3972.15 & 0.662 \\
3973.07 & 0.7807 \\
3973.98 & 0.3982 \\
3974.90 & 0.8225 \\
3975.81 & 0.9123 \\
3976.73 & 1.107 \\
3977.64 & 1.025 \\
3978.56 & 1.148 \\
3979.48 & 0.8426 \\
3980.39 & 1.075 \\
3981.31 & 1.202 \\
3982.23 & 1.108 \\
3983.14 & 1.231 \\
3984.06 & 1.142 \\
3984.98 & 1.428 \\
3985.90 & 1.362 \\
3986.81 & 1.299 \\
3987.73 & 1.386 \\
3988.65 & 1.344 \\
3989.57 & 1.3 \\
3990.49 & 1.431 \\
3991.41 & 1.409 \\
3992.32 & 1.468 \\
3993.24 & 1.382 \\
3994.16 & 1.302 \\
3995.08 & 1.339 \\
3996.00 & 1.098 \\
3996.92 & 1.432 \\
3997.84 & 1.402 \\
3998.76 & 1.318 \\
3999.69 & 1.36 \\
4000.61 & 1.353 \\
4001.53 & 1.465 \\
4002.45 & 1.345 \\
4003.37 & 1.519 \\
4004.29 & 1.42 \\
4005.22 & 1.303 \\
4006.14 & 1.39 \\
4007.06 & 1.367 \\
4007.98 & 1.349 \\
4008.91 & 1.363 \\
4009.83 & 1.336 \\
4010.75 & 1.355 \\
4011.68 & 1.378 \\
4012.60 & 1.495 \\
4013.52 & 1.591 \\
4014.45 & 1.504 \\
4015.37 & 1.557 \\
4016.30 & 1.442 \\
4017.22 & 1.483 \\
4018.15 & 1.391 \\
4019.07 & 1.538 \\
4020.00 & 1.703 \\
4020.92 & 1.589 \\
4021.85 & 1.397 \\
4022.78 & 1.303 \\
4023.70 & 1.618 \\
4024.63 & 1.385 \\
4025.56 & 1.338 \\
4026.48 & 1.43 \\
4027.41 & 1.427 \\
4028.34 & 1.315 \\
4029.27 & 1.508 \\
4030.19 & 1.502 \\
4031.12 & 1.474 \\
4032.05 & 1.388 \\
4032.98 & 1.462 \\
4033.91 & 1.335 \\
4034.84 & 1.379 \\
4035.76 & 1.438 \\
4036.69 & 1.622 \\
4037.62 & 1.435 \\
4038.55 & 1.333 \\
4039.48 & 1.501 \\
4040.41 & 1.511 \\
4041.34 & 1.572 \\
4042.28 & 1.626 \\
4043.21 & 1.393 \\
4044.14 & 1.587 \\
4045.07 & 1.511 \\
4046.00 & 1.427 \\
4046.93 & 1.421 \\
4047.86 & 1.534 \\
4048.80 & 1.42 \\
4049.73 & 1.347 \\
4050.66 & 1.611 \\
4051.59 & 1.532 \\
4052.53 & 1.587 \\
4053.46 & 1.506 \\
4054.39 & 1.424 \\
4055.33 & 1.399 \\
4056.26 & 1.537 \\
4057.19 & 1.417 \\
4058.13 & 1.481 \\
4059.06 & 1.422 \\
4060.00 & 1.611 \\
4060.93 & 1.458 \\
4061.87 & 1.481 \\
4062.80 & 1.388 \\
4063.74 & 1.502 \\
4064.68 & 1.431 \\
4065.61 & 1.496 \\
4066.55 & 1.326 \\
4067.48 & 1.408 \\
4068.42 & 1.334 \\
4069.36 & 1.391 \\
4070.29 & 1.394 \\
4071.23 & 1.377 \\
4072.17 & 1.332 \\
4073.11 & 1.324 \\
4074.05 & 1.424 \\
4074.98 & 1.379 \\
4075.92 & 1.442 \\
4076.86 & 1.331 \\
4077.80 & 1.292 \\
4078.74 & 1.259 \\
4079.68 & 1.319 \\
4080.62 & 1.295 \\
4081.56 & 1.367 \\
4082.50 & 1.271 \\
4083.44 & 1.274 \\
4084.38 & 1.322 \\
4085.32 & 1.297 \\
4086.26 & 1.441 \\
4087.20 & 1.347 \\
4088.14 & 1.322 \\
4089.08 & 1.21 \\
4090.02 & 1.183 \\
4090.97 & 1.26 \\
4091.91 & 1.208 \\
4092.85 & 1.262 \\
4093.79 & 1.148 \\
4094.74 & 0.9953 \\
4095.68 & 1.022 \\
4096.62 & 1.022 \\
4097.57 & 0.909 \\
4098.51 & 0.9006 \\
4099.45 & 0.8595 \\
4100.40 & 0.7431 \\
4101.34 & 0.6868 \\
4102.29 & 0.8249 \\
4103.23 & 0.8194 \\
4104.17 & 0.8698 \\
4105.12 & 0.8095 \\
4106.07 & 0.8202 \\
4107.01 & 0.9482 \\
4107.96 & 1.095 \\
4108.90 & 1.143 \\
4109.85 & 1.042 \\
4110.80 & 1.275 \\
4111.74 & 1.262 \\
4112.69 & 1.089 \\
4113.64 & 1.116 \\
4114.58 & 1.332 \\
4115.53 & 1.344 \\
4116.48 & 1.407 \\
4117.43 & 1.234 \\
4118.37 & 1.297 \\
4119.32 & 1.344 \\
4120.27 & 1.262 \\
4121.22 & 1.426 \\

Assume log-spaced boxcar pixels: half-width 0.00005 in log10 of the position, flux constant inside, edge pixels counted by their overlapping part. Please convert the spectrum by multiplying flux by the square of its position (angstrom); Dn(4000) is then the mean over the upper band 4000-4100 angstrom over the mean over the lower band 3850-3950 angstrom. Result 1.3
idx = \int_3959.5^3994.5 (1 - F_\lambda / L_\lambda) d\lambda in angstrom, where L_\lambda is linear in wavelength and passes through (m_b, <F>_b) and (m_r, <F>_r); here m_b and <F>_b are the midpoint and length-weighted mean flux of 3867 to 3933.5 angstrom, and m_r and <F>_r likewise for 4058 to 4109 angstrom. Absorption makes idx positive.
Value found 4.3 angstrom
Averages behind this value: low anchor 1.1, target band 1.01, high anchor 1.22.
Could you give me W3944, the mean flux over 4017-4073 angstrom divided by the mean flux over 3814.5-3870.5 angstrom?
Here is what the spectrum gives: 1.42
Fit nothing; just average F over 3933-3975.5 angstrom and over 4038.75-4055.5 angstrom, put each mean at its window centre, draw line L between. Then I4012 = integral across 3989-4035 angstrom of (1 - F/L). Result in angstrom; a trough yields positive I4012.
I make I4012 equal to -4.06 angstrom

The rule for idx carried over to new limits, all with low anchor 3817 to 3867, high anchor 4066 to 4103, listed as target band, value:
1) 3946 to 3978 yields 3.96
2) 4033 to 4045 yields -3.12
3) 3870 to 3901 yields 3.28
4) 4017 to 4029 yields -3.08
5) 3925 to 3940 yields 0.74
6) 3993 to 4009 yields -3.13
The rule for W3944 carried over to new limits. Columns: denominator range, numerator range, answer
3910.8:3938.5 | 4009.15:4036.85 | 1.22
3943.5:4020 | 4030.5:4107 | 1.11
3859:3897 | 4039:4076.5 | 1.43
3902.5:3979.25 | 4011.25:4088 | 1.30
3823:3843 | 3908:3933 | 1.77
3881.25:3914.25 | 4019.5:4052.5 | 1.46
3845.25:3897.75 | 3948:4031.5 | 1.16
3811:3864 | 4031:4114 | 1.29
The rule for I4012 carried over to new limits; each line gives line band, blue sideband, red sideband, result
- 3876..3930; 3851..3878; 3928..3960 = 2.4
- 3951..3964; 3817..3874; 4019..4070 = 1.8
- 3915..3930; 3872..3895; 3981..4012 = -4.1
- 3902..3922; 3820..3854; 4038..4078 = -4.6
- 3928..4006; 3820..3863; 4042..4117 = 1.5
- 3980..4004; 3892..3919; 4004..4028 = 1.0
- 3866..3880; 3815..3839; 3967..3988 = -4.5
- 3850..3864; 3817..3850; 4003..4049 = -4.0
